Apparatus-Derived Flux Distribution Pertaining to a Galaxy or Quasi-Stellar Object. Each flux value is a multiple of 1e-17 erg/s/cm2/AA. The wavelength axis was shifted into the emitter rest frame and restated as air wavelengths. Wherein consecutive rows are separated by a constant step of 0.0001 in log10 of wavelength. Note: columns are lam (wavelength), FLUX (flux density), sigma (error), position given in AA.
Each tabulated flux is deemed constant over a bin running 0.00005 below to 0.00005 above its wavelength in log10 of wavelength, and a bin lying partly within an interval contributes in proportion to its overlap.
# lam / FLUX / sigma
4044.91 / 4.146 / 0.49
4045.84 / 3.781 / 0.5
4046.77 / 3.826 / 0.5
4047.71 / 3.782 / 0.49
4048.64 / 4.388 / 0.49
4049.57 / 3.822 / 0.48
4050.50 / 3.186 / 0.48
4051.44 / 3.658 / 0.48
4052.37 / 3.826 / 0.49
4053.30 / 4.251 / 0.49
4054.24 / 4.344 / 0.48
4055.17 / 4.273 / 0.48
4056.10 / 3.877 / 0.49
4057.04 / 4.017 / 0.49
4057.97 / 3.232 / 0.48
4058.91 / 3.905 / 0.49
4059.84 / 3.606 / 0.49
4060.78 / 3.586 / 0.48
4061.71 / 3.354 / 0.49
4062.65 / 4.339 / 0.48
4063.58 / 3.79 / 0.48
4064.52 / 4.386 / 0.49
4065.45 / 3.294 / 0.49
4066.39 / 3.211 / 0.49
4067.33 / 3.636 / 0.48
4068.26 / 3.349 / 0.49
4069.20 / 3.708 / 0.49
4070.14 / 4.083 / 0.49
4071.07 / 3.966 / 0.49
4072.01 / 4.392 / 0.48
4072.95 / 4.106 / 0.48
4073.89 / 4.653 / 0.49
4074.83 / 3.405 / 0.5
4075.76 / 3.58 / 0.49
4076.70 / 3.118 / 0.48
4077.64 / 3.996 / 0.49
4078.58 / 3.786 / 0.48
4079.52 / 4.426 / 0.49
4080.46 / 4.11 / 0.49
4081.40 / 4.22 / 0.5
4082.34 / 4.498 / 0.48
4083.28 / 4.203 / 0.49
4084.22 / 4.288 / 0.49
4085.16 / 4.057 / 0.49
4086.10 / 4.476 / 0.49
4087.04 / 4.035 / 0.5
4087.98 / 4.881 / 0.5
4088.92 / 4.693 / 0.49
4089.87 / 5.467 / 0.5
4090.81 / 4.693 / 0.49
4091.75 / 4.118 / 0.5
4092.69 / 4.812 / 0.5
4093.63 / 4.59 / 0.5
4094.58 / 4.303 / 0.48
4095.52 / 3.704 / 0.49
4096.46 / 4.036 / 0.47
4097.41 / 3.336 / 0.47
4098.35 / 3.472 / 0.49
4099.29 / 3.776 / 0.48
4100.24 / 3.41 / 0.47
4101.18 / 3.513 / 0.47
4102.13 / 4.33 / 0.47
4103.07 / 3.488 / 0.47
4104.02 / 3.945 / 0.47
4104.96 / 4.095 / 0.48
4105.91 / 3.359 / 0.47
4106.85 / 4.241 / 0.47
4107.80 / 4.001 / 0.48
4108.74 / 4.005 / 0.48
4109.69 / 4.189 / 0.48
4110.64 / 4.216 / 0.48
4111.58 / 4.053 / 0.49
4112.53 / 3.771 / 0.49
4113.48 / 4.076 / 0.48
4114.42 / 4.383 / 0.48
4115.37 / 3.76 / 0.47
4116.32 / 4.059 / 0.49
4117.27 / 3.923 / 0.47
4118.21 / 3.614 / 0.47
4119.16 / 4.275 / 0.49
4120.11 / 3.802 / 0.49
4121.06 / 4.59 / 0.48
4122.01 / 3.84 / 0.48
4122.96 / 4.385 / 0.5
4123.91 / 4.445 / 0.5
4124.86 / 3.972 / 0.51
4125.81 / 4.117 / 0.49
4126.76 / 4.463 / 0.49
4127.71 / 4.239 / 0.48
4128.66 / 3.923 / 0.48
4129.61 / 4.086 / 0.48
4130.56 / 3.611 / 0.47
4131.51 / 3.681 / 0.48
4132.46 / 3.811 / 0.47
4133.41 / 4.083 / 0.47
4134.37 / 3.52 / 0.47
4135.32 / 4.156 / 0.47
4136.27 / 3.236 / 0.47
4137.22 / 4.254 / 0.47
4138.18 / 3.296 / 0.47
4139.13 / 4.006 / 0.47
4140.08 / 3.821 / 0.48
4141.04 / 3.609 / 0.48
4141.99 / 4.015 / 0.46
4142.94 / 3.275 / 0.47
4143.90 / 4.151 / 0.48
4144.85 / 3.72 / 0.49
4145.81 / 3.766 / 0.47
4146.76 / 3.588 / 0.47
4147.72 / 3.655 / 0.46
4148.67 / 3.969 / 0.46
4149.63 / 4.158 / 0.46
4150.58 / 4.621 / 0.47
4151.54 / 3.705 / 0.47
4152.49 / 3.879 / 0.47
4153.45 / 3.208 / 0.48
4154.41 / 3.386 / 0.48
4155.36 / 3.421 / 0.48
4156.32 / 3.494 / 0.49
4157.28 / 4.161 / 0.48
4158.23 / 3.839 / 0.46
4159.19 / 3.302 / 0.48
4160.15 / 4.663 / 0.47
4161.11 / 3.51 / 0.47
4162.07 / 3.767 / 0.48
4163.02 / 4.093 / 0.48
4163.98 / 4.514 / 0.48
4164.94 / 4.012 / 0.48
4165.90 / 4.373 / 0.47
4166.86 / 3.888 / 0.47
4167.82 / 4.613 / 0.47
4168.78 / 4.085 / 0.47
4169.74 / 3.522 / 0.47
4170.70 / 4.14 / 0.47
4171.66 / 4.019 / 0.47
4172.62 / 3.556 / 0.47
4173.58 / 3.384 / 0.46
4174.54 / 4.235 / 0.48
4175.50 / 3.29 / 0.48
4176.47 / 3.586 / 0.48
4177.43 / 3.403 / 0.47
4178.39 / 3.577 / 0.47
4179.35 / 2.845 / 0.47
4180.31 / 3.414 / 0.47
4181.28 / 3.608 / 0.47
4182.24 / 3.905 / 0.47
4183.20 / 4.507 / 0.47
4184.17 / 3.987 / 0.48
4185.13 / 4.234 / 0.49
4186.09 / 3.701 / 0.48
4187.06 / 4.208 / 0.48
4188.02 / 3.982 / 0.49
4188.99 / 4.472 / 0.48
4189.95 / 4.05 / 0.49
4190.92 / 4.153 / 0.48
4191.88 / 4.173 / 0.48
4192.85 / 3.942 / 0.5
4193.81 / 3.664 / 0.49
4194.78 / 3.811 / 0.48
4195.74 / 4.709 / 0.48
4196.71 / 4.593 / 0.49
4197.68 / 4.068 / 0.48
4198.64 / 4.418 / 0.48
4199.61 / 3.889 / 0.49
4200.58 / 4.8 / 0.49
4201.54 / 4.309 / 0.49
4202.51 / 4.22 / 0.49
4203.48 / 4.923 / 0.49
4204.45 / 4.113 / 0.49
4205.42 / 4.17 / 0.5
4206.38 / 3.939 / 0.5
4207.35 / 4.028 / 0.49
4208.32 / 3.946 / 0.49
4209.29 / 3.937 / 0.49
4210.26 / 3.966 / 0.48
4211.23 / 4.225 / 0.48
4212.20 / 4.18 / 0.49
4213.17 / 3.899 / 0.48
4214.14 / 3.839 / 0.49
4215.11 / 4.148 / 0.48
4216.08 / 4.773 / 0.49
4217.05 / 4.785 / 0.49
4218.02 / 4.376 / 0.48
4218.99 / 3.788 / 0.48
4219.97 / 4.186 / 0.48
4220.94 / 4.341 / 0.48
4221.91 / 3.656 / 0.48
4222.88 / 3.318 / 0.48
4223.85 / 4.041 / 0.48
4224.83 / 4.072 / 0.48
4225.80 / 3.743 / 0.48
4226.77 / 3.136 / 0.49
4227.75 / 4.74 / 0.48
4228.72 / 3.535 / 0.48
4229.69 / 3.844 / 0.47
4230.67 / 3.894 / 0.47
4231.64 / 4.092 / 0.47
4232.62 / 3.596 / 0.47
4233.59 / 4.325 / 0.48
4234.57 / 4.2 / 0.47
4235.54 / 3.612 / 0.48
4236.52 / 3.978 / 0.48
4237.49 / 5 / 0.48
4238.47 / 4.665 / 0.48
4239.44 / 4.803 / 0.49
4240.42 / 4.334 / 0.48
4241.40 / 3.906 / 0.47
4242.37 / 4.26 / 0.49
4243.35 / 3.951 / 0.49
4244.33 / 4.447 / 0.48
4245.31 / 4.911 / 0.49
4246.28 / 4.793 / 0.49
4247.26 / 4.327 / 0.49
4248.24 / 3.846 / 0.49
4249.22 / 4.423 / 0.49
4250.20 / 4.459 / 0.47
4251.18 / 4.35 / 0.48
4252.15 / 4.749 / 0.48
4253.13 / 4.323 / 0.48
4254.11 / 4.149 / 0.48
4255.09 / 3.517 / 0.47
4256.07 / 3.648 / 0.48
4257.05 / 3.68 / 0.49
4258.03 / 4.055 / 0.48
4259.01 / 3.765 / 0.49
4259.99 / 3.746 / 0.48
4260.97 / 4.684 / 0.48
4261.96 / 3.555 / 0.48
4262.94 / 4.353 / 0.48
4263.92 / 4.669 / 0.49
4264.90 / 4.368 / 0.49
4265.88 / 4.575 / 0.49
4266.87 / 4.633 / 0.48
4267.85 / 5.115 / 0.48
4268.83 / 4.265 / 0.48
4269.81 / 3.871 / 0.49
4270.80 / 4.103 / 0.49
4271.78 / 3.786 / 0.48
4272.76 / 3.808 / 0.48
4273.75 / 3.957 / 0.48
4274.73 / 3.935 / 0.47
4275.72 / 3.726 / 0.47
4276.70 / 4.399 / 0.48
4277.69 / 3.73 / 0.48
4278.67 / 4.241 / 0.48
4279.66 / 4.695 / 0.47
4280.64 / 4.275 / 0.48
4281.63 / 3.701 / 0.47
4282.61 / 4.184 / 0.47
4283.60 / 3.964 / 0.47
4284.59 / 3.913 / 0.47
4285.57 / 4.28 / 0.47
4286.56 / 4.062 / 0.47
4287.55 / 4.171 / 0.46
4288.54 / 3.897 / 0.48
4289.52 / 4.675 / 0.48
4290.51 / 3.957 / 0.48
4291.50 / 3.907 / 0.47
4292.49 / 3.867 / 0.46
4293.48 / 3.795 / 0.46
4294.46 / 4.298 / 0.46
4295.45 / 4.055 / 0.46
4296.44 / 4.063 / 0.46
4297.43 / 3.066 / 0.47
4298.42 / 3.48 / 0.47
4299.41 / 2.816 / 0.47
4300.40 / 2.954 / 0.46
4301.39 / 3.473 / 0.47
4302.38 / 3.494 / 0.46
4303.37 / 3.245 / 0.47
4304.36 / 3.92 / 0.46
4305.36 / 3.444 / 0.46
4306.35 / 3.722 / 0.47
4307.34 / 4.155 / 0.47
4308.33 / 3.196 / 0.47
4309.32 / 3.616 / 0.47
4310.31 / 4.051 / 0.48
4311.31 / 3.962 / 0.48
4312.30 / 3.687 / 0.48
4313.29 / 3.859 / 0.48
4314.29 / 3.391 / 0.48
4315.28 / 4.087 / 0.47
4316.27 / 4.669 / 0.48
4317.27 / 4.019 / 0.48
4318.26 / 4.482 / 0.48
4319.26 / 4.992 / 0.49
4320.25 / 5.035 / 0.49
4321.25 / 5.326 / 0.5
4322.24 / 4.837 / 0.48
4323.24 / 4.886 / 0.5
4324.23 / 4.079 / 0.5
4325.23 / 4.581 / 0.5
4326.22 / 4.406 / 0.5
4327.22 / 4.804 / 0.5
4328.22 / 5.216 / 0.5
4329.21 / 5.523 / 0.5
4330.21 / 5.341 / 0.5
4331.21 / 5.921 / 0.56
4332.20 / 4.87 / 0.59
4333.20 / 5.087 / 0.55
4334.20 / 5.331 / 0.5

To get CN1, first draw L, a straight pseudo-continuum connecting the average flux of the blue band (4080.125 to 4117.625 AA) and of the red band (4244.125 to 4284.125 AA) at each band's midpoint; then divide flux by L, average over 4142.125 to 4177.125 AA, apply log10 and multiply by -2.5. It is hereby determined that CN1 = 0.08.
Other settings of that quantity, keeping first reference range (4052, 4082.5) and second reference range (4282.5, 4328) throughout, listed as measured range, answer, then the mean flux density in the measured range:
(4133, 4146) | 0.042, 3.78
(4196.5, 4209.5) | -0.073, 4.24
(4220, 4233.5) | 0.029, 3.87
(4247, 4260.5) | -0.021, 4.07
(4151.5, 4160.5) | 0.069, 3.69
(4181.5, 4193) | -0.040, 4.1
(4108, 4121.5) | -0.038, 4.05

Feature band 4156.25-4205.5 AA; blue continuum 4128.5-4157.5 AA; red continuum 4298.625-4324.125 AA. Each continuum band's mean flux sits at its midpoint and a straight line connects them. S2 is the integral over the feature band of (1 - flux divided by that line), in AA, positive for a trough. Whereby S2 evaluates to -2.3 AA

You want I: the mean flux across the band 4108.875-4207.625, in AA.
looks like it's 3.96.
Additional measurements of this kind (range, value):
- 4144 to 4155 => 3.8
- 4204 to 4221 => 4.14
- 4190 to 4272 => 4.17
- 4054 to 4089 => 3.96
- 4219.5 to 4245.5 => 4.09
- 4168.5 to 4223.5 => 4.02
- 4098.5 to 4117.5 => 3.92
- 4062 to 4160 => 3.96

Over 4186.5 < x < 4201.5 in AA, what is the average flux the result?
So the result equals 4.2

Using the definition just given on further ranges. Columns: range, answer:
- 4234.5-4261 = 4.23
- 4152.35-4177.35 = 3.84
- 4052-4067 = 3.83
